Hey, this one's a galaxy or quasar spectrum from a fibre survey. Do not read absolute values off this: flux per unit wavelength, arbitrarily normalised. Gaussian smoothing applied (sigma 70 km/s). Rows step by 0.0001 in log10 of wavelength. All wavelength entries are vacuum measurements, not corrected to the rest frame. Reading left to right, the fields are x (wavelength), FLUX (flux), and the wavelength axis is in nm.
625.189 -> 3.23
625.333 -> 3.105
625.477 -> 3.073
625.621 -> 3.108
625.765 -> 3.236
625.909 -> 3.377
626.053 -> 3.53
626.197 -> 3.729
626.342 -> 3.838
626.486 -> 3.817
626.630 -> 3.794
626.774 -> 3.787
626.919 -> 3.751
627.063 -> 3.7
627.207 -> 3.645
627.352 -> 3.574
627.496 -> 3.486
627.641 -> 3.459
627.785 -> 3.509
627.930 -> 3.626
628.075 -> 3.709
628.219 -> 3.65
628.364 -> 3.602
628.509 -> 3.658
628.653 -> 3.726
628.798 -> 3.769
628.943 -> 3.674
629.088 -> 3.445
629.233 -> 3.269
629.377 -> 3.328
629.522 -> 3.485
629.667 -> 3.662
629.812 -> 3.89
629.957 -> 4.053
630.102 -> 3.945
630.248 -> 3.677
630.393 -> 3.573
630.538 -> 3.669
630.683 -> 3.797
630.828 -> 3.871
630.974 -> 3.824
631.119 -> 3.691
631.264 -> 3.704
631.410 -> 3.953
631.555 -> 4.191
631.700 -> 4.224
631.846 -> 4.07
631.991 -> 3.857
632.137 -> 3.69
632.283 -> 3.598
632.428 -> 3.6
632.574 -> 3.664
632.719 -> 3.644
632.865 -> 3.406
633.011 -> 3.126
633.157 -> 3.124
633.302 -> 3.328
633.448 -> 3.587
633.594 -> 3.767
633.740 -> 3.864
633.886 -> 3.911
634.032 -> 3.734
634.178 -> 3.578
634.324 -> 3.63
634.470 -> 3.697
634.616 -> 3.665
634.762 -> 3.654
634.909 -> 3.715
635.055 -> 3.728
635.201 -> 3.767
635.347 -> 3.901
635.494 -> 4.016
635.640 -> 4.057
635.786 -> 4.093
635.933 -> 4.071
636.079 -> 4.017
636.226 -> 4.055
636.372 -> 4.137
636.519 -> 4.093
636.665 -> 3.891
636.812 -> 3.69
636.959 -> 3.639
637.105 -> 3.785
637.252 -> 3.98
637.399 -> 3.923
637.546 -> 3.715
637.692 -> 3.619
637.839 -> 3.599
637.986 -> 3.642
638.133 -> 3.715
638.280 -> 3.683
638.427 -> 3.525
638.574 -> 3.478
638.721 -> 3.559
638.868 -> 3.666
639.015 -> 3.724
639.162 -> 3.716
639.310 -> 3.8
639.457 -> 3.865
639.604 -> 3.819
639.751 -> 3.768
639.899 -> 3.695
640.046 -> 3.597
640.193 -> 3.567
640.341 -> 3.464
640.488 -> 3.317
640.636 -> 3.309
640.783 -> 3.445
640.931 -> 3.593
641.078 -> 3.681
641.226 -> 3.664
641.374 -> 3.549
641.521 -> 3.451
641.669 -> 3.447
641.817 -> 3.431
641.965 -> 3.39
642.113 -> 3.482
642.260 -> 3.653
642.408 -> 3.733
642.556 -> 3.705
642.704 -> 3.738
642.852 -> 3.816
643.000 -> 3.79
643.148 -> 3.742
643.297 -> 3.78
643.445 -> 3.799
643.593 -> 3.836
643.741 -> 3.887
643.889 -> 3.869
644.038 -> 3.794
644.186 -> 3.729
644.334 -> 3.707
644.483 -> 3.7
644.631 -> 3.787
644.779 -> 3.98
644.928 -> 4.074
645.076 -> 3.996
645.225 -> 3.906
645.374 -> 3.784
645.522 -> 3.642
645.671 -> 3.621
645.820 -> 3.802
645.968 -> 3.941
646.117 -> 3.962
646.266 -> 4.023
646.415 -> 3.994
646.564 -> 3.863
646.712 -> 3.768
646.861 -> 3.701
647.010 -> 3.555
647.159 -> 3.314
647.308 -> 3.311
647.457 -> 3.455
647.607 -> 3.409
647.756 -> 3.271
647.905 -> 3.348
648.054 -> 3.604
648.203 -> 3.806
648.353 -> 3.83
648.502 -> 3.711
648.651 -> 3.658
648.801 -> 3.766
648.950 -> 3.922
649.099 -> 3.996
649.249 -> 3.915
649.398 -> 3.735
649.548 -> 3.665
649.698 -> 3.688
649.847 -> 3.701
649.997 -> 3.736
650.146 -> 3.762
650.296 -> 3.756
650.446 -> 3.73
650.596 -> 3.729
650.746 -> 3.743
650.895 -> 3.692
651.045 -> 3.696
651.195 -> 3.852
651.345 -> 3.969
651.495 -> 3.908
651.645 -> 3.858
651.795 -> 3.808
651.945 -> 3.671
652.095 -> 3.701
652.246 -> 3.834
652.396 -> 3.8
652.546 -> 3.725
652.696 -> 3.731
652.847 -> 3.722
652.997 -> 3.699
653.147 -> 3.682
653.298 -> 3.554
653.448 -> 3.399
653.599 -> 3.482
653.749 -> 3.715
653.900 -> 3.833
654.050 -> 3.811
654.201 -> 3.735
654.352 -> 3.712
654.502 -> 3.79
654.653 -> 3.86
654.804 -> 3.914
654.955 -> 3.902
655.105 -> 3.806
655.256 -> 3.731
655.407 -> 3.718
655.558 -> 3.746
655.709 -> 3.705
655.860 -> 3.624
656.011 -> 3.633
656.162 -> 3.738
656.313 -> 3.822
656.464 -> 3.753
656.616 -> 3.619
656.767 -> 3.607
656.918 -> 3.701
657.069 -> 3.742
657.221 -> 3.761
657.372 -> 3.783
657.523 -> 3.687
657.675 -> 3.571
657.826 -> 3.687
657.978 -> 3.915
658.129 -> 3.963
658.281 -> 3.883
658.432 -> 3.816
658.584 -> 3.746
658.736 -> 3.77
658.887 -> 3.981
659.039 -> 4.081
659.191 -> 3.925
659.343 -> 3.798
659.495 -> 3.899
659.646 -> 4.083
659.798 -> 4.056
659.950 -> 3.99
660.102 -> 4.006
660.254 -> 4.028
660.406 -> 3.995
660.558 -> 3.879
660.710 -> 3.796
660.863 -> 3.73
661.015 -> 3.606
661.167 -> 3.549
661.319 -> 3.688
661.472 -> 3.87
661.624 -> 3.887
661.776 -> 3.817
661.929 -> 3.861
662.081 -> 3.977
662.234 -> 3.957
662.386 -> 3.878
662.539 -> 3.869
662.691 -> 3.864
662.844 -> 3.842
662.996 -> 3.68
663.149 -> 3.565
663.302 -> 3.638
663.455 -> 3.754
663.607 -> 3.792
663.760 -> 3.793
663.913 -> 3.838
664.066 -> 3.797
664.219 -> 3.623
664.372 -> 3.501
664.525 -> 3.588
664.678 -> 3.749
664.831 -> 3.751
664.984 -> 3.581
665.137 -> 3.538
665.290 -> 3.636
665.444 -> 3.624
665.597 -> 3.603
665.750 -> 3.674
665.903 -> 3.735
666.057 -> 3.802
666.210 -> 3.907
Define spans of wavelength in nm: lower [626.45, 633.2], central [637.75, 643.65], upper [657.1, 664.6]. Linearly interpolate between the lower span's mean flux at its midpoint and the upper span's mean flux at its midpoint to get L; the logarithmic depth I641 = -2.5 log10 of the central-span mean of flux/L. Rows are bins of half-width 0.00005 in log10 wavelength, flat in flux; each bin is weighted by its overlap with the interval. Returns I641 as 0.029 mag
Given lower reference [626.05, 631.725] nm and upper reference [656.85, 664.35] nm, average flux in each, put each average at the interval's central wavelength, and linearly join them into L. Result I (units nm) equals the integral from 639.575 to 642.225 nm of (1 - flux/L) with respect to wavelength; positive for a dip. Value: 0.15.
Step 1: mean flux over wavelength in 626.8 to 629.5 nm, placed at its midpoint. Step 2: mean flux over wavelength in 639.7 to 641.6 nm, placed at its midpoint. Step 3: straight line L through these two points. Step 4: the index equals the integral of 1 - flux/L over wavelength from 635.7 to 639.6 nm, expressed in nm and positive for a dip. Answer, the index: -0.27 nm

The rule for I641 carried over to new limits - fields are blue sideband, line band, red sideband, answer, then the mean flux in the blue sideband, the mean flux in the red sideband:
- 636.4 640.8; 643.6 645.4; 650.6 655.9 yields -0.04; 3.68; 3.75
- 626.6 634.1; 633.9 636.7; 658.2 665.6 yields -0.05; 3.68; 3.8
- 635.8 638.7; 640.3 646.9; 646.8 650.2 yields 0.00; 3.8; 3.65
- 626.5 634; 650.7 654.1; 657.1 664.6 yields 0.01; 3.68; 3.82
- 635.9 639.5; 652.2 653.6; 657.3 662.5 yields 0.05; 3.78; 3.86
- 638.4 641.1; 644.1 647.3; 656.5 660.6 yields -0.03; 3.61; 3.85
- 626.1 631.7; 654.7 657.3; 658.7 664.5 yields 0.02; 3.7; 3.83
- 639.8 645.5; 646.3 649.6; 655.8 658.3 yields 0.01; 3.68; 3.73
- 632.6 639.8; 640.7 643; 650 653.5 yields 0.04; 3.74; 3.74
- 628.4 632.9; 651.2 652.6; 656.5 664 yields 0.00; 3.73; 3.82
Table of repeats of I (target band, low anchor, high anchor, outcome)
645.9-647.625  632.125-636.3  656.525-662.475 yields 0.03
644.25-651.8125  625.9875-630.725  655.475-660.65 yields 0.04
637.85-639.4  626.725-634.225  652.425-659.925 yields 0.02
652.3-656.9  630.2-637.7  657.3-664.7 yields 0.11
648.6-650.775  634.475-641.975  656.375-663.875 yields 0.00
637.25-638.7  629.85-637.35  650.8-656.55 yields 0.04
